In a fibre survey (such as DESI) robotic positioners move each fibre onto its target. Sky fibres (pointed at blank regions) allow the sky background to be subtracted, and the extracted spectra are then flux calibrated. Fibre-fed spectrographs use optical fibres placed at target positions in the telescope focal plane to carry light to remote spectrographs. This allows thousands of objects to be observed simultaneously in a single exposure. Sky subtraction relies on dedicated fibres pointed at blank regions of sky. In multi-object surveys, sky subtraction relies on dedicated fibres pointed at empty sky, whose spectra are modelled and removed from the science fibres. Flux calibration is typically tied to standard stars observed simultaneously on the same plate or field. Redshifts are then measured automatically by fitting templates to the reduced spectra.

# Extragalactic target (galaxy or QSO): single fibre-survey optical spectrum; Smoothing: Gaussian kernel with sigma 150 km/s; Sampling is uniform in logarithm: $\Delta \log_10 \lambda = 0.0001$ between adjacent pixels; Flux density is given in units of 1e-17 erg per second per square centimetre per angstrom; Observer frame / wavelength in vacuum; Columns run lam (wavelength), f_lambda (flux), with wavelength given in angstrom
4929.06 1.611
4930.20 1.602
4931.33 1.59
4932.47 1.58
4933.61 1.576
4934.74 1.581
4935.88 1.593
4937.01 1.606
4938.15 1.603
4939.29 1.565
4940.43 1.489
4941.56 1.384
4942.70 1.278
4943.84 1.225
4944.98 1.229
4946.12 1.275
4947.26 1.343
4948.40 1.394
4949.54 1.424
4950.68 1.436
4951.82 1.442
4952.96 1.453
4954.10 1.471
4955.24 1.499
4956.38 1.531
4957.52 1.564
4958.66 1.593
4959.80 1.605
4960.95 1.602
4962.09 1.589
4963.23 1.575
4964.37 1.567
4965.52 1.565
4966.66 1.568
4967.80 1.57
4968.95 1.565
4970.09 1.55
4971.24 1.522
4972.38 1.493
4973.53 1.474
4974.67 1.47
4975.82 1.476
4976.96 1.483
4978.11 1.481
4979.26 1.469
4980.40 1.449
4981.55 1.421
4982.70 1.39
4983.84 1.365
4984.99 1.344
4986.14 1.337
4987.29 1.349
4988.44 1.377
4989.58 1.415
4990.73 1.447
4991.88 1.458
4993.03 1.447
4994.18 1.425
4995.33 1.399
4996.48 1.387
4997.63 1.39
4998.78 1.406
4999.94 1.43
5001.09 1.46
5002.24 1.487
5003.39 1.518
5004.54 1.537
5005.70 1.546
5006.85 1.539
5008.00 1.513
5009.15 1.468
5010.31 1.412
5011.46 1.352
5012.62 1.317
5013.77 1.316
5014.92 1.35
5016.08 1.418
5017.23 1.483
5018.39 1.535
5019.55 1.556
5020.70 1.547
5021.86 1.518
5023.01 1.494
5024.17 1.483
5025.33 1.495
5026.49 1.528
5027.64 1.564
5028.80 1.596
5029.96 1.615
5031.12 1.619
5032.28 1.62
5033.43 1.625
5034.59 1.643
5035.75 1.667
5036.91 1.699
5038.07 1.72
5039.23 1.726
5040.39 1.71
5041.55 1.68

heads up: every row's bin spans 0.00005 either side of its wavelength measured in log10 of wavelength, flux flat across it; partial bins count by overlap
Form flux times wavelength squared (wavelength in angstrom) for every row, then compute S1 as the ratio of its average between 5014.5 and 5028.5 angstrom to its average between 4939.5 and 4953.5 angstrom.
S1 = 1.1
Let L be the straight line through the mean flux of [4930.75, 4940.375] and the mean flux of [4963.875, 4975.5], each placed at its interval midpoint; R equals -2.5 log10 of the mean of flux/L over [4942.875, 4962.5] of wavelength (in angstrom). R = 0.08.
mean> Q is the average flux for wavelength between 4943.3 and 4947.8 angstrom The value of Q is 1.27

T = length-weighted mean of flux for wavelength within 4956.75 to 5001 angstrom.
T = 1.47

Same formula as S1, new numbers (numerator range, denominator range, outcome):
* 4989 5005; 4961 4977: 0.95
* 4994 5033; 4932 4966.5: 1.02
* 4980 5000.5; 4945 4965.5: 0.96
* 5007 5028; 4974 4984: 1.03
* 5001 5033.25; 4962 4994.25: 1.04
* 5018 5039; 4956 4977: 1.05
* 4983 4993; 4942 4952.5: 1.06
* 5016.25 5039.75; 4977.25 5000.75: 1.14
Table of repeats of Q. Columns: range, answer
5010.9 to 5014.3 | 1.33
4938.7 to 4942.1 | 1.48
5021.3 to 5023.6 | 1.51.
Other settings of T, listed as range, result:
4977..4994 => 1.41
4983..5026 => 1.44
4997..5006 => 1.47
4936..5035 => 1.48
